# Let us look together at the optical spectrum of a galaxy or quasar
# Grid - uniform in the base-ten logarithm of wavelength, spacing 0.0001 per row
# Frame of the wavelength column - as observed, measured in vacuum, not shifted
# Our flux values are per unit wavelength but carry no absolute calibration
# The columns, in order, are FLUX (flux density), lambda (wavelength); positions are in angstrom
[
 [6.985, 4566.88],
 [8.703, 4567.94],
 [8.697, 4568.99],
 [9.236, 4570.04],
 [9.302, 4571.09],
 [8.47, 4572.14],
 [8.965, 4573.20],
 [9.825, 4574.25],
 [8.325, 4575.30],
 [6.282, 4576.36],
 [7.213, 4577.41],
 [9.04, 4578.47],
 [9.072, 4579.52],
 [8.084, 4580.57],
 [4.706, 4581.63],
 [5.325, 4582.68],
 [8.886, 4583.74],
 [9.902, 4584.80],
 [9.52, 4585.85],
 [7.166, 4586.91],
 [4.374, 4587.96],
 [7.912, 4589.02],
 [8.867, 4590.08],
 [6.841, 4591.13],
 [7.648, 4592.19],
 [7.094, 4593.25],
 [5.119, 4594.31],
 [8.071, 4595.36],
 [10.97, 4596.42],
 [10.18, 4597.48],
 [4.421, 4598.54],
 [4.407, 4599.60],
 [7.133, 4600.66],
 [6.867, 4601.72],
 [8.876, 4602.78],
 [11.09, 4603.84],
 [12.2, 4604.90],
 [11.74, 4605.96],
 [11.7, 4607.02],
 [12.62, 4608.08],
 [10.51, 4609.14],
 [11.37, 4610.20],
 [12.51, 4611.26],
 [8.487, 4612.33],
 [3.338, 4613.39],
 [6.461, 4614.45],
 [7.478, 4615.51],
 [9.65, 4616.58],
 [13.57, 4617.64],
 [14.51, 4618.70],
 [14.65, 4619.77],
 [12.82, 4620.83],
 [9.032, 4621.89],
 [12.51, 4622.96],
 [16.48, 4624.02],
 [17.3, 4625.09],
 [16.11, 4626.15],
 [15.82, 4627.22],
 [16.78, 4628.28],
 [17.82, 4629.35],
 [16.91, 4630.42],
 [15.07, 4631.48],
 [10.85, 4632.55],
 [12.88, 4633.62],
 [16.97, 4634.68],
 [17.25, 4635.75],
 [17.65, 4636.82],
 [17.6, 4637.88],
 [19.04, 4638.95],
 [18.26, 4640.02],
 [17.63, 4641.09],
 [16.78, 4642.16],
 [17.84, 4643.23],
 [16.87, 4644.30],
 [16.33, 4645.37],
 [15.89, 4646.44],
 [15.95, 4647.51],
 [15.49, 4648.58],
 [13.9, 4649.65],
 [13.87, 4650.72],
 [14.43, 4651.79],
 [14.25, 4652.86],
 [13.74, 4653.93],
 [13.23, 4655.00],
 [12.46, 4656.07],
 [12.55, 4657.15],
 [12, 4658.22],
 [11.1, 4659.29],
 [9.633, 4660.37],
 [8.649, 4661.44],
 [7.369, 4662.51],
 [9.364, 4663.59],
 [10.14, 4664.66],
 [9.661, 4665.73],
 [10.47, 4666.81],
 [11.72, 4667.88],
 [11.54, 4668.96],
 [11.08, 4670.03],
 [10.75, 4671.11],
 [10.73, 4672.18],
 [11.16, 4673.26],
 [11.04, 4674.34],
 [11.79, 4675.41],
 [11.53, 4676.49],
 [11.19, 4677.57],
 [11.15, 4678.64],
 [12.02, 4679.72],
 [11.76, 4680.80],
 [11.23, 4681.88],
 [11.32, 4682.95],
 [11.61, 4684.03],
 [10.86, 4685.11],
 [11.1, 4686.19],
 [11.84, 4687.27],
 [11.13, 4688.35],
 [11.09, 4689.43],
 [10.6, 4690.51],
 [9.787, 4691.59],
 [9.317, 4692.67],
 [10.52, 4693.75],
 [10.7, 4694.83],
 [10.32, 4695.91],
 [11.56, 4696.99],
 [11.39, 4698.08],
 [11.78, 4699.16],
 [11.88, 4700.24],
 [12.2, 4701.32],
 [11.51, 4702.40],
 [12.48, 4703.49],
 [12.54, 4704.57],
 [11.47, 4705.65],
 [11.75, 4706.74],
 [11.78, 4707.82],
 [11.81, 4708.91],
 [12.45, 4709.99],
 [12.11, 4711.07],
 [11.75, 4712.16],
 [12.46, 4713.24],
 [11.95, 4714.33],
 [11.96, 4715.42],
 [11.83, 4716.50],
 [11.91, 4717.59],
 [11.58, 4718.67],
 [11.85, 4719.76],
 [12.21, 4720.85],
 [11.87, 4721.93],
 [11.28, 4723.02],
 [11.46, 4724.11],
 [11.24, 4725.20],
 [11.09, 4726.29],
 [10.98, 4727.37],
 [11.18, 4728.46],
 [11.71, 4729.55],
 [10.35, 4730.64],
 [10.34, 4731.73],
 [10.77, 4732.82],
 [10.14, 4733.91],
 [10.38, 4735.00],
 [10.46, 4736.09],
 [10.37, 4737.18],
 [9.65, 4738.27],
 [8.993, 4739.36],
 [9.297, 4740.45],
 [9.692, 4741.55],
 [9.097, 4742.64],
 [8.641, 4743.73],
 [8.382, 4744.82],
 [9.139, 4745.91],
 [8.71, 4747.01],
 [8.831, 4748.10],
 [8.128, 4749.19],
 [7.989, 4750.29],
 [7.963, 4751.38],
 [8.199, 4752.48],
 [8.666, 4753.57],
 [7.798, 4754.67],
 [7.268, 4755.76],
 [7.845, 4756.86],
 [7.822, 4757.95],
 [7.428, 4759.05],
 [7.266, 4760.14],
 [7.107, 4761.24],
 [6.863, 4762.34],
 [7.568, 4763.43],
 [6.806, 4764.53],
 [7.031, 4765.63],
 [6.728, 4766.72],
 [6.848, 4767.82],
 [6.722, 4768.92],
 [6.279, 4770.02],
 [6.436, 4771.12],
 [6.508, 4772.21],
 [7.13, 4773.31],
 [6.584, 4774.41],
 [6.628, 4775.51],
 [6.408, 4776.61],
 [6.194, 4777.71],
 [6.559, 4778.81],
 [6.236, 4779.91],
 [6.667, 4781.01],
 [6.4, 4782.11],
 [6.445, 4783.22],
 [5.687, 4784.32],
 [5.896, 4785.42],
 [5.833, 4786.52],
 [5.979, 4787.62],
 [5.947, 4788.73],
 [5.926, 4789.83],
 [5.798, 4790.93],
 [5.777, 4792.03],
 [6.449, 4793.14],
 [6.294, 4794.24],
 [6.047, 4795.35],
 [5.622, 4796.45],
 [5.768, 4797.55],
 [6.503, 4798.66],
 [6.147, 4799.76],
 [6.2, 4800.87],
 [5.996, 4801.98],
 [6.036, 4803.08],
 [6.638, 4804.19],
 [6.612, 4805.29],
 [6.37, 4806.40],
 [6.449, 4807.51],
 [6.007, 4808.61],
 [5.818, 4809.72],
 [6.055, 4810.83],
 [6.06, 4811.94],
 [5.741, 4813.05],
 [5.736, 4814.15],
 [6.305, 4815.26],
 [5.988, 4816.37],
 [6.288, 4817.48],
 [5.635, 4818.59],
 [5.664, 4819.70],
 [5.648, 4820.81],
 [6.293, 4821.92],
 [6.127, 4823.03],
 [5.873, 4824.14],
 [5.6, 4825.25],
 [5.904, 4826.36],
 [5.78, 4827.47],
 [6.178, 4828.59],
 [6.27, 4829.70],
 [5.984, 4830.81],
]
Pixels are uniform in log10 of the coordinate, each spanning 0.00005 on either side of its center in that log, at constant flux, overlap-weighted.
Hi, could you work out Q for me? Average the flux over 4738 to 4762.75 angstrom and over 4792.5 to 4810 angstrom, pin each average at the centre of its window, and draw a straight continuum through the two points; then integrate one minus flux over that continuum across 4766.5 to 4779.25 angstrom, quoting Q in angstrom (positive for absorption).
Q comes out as 1.3 angstrom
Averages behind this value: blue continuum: 8.28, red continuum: 6.19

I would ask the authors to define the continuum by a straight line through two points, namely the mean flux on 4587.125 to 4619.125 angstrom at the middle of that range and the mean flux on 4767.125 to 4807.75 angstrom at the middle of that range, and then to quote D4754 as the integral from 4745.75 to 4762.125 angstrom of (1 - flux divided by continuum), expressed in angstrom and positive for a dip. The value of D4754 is -3.0 angstrom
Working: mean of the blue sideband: 8.84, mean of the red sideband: 6.27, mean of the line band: 7.96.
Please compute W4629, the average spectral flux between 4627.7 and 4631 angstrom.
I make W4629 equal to 17.1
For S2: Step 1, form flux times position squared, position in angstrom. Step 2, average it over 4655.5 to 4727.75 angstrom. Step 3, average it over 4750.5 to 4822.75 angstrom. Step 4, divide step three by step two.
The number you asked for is 0.6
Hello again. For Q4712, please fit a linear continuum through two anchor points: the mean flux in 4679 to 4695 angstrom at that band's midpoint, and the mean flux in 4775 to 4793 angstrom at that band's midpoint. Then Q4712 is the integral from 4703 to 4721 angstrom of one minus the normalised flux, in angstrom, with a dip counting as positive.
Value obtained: -4.14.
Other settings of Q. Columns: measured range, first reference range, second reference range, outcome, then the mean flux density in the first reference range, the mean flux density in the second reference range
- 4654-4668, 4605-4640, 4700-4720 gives 2.3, 13.4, 12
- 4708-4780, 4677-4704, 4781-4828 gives -2.4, 11.2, 6.04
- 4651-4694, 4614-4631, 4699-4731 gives 4.9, 13.7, 11.8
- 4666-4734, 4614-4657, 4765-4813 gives -1.6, 14.8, 6.27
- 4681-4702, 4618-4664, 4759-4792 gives 0.8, 14.6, 6.51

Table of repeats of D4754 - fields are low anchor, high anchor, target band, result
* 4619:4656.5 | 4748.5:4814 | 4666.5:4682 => 2.2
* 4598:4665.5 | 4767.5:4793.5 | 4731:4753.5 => -3.5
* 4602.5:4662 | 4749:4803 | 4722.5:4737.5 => -3.3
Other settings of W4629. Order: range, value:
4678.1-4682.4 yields 11.5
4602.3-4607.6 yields 11.2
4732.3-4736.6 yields 10.4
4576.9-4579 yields 8.13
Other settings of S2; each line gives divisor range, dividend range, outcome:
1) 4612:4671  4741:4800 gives 0.55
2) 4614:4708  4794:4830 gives 0.51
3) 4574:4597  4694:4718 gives 1.61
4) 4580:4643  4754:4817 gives 0.61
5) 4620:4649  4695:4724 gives 0.77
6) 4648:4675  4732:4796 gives 0.67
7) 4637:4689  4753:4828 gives 0.53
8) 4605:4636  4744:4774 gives 0.62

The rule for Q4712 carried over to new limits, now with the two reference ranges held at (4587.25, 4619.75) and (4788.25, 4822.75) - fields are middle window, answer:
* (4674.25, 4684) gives -4.5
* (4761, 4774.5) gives -0.4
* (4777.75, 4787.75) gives 0.3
